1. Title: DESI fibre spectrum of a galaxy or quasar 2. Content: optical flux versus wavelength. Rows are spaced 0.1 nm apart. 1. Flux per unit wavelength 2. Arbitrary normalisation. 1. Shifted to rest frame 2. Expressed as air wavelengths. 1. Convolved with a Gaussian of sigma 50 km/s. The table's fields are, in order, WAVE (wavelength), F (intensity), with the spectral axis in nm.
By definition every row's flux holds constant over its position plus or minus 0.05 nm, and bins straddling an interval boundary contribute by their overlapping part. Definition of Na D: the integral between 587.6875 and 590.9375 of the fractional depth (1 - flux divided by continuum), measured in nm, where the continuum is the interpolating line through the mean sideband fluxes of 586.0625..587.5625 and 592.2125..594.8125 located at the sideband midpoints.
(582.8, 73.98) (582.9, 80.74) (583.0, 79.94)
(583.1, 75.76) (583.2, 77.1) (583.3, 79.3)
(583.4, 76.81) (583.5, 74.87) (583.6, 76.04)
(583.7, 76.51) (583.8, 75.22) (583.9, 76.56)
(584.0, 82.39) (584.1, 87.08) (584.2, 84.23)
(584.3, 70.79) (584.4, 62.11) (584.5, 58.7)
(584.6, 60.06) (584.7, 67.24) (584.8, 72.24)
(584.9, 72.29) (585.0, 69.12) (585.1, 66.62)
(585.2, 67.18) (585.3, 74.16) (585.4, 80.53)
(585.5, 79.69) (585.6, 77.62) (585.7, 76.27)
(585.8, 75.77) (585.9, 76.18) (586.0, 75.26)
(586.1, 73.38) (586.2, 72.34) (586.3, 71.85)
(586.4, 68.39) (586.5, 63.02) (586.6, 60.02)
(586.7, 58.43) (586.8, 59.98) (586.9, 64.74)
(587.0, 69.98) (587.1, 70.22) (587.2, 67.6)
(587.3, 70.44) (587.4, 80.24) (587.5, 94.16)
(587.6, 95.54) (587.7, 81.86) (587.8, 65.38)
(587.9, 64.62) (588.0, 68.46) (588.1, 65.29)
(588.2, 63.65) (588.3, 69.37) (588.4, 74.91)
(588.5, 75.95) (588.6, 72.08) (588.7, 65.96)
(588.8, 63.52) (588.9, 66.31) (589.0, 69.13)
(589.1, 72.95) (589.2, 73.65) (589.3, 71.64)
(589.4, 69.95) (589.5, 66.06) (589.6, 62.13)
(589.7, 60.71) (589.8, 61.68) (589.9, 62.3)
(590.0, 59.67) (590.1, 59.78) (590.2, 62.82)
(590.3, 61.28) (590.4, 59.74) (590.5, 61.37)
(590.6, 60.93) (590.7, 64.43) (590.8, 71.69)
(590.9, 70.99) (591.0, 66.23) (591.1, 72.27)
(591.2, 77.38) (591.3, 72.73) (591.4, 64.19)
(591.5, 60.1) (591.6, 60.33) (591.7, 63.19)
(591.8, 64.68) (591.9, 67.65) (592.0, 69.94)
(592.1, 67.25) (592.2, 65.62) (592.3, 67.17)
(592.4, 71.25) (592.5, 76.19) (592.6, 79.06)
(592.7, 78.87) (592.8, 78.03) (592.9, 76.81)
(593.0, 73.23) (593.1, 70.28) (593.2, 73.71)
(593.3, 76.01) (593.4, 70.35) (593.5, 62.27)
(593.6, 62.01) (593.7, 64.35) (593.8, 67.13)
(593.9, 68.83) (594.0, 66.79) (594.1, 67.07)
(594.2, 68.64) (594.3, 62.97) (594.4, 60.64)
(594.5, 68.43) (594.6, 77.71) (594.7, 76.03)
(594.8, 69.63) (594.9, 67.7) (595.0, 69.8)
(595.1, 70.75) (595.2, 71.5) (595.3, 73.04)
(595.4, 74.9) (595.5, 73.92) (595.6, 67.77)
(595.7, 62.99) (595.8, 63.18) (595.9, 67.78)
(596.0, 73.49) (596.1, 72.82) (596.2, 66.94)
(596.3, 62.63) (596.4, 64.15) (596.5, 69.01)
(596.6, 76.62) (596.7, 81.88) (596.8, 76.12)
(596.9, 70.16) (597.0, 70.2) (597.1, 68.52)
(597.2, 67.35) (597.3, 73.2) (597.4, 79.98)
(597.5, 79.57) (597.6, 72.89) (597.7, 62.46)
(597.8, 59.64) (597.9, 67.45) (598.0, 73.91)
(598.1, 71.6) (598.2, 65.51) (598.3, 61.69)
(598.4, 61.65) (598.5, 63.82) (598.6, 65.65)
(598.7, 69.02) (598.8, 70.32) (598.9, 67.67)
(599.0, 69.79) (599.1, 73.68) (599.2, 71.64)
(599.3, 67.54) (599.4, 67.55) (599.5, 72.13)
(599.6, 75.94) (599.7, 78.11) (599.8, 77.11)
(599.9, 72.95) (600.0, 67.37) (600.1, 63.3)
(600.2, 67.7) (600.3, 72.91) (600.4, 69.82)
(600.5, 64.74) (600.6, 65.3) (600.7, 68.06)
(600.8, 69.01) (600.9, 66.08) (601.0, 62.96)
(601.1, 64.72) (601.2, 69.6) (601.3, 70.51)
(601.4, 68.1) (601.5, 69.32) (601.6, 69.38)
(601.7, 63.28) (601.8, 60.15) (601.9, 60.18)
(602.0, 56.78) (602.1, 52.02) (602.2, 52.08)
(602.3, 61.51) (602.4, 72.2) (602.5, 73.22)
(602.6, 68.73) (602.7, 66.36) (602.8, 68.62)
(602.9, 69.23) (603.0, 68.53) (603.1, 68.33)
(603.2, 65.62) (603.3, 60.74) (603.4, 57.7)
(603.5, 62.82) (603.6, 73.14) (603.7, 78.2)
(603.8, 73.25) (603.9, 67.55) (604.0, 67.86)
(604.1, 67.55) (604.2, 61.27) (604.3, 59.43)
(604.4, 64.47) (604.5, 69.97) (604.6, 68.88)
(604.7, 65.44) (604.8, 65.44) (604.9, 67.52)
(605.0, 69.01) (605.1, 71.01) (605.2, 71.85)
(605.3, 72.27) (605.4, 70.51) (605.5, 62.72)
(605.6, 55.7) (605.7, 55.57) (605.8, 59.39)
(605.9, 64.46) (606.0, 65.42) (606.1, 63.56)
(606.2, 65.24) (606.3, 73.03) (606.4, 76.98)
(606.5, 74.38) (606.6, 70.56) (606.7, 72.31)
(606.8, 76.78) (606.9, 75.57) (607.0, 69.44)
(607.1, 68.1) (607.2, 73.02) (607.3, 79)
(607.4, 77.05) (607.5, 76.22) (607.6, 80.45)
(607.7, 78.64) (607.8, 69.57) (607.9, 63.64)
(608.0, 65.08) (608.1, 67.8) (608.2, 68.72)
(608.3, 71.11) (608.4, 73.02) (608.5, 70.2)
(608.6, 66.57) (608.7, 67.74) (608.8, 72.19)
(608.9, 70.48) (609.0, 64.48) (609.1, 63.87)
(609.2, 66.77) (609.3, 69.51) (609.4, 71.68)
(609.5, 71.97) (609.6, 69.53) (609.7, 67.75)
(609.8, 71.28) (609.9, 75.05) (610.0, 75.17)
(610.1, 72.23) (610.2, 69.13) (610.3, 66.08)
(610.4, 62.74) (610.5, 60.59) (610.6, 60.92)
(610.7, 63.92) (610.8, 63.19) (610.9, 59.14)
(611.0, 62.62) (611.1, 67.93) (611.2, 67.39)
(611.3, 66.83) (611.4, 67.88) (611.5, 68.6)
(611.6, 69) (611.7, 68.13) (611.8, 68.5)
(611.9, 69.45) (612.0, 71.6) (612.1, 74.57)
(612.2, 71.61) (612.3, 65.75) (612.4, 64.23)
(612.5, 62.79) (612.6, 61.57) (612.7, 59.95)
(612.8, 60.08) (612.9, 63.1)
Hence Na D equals 0.17 nm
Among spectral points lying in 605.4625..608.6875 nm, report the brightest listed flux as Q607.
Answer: 80.45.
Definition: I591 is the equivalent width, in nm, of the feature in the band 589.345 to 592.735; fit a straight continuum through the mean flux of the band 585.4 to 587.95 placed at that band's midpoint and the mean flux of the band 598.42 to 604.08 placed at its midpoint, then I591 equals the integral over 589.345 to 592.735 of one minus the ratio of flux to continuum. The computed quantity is 0.22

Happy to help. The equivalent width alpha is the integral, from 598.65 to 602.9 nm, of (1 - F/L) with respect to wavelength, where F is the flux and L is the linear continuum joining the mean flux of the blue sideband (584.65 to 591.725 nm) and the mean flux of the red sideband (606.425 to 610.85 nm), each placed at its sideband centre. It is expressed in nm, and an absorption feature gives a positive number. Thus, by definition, 0.13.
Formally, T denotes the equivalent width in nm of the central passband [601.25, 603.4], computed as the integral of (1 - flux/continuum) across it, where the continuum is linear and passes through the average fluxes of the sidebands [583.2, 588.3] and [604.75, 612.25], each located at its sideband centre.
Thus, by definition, 0.15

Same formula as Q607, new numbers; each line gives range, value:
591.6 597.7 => 81.88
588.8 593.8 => 79.06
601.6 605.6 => 78.2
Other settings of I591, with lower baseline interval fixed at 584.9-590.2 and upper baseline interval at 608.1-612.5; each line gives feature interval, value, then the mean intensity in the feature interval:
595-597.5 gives -0.06 nm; 70.9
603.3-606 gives 0.09 nm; 66.2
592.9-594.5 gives 0.04 nm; 67.9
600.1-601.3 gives 0.03 nm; 67.3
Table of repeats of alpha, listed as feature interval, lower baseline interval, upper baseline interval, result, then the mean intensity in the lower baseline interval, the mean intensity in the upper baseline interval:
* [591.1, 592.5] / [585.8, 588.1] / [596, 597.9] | 0.07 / 71.4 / 70.8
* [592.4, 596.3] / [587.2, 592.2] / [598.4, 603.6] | -0.14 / 68.3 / 67.1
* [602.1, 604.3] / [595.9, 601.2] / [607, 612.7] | 0.09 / 69.5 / 68.7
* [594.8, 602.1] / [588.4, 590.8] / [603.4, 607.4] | -0.18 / 65.7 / 68.4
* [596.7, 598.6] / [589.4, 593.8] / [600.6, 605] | -0.08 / 67.4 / 66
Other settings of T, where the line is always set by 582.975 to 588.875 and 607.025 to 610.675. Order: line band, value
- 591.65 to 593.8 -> 0.04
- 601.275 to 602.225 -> 0.11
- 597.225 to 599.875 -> 0.04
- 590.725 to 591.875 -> 0.07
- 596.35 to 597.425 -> -0.02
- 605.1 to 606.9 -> 0.06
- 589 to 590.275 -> 0.12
